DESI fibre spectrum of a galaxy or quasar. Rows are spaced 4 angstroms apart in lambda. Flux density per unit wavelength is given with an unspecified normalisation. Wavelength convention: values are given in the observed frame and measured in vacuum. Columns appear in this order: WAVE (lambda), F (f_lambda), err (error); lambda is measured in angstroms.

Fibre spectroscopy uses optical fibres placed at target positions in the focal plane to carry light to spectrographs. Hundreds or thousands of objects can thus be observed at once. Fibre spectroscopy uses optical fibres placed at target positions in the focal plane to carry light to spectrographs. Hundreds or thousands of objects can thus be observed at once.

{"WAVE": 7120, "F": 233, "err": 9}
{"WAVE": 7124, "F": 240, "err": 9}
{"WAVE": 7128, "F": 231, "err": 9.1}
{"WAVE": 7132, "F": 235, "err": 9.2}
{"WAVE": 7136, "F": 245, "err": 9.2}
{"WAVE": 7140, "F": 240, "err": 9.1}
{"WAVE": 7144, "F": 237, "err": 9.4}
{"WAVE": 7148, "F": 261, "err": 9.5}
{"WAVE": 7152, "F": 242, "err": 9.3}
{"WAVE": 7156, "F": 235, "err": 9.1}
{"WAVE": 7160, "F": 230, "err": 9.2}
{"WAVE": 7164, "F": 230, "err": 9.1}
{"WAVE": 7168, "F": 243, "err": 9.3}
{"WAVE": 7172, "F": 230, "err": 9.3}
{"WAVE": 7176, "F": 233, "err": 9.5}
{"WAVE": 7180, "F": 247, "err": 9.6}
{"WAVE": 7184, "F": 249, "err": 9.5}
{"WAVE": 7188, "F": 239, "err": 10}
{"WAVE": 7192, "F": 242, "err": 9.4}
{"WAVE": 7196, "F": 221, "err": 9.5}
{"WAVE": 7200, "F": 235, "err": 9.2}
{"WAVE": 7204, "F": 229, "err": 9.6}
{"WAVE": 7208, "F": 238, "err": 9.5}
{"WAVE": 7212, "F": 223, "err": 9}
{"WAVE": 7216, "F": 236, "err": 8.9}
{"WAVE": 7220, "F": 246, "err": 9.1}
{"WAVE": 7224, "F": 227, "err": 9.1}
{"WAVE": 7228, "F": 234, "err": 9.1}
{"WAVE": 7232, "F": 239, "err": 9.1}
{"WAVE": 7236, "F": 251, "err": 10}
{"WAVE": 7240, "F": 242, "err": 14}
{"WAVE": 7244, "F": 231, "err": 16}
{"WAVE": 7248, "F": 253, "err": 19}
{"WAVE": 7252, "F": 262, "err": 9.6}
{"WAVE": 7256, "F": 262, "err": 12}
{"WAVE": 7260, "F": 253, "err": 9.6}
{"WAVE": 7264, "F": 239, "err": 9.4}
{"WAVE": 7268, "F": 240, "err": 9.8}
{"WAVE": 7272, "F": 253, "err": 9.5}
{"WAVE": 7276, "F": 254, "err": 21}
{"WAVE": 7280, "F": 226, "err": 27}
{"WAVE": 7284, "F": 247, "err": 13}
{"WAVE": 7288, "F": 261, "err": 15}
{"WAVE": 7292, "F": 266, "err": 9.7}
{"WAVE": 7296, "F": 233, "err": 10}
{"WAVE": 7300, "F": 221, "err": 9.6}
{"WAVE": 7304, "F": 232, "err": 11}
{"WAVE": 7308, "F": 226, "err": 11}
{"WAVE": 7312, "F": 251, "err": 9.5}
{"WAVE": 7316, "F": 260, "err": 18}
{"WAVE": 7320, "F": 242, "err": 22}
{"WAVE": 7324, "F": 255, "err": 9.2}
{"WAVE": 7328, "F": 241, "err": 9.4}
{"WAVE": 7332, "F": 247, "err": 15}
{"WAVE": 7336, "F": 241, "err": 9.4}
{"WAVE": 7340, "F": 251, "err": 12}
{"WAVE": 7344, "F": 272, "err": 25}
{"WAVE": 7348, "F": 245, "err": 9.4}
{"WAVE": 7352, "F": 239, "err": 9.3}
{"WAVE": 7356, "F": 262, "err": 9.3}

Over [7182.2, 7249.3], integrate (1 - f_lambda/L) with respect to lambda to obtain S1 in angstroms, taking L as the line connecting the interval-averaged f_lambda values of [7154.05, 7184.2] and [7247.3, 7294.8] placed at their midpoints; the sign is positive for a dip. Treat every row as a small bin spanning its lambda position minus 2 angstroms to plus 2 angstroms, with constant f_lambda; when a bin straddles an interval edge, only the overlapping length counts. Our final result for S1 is 1.6 angstroms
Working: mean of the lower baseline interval 236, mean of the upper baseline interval 251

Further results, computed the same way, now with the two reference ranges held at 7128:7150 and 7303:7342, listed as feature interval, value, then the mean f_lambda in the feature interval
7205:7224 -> 0.70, 234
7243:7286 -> -0.62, 248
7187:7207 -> 0.83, 233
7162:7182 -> 0.52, 237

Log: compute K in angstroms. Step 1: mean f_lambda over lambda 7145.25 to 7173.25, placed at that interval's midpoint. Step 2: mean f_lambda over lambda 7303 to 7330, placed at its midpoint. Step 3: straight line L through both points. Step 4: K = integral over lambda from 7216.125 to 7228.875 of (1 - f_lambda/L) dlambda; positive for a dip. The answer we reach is 0.28 angstroms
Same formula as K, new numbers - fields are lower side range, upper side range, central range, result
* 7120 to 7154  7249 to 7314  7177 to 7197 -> 0.2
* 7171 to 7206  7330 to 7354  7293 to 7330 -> 0.9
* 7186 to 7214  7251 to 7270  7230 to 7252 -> 0.0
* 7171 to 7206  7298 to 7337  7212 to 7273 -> -1.3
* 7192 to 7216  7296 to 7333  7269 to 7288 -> -0.7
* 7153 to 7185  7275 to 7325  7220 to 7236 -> 0.2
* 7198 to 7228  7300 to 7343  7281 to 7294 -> -0.8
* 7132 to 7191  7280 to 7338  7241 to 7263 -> -0.8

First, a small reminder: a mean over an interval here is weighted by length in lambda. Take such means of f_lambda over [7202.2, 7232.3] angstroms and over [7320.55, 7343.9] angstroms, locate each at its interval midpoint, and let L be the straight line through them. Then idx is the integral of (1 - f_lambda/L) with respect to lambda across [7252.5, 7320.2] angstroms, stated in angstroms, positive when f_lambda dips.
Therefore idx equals -0.8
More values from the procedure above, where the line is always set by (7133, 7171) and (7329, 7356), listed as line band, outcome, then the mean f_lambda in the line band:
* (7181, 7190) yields -0.1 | 244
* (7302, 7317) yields 0.4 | 241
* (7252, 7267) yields -0.4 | 252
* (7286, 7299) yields -0.2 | 251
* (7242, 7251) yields 0.0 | 244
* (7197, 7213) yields 0.8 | 231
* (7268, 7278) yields -0.2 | 251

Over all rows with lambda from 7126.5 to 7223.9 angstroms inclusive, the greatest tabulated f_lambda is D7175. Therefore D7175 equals 261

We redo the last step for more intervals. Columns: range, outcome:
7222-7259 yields 262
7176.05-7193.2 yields 249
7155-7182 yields 247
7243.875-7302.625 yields 266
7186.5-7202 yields 242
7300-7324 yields 260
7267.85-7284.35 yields 254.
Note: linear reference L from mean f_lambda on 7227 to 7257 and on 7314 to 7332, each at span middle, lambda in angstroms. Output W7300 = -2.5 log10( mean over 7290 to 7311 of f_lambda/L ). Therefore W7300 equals 0.05 mag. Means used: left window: 247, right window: 249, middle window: 236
